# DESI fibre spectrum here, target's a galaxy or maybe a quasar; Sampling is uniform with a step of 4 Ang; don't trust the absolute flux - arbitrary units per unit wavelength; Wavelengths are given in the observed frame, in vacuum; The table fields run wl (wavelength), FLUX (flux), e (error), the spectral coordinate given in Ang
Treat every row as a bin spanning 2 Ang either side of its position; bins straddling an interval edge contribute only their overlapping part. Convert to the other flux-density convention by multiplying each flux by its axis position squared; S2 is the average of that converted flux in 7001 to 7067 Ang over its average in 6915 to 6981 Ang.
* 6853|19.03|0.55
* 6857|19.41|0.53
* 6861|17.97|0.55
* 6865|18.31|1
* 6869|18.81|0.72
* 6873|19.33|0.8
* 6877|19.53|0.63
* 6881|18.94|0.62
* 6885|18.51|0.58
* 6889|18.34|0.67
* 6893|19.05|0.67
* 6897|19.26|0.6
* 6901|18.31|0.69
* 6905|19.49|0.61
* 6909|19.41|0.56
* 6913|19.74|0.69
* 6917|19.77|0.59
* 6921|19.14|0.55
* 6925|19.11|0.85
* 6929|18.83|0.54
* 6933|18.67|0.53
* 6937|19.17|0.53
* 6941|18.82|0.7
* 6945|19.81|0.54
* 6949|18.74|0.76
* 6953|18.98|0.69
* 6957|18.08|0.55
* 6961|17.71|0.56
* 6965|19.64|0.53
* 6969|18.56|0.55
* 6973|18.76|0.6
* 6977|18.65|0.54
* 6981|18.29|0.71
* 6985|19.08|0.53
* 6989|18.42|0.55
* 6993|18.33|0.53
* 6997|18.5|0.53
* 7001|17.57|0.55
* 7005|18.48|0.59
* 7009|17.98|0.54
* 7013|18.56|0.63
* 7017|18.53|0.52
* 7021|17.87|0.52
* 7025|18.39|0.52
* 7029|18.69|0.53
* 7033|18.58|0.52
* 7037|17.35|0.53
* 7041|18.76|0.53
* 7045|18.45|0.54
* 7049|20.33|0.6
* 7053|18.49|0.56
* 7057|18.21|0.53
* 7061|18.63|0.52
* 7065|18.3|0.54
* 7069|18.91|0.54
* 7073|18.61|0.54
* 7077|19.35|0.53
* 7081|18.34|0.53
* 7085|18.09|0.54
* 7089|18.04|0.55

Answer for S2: 1.00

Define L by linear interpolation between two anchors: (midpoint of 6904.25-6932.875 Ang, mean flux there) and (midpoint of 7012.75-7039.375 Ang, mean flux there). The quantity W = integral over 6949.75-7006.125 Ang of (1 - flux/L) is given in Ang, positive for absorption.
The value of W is 0.67 Ang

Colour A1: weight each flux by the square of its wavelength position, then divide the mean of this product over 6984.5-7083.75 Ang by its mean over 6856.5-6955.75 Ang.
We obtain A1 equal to 1.01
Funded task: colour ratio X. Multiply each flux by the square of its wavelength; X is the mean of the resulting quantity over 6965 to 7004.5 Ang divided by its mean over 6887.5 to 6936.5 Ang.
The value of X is 0.99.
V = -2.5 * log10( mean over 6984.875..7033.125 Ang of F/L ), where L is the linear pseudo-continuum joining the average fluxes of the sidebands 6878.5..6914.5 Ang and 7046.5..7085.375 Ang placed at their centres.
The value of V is 0.03 mag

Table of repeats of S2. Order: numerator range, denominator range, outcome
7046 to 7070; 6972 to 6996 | 1.03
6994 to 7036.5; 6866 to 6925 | 0.99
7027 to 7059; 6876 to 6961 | 1.02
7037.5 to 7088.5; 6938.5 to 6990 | 1.02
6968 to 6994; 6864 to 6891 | 1.02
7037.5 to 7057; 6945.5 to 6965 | 1.04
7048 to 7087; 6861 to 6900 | 1.05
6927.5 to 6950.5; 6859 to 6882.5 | 1.03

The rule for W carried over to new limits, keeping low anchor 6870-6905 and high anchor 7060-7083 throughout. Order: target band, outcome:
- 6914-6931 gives -0.32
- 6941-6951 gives -0.17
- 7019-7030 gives 0.28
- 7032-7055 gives 0.08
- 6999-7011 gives 0.49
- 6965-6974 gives -0.02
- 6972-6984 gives 0.14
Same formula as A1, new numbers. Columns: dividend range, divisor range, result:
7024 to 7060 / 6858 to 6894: 1.04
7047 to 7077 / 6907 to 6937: 1.02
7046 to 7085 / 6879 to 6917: 1.03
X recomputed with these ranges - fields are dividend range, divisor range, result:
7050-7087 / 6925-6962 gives 1.02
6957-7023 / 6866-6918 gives 0.99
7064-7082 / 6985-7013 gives 1.05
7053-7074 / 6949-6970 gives 1.03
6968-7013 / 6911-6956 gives 0.98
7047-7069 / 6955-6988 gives 1.04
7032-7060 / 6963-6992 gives 1.01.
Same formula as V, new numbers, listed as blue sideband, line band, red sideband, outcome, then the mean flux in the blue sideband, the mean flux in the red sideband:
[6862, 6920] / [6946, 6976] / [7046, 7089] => 0.01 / 19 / 18.7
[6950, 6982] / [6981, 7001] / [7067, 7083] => 0.01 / 18.6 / 18.8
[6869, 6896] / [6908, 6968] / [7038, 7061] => -0.01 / 19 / 18.8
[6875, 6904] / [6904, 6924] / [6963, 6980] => -0.04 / 18.9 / 18.9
